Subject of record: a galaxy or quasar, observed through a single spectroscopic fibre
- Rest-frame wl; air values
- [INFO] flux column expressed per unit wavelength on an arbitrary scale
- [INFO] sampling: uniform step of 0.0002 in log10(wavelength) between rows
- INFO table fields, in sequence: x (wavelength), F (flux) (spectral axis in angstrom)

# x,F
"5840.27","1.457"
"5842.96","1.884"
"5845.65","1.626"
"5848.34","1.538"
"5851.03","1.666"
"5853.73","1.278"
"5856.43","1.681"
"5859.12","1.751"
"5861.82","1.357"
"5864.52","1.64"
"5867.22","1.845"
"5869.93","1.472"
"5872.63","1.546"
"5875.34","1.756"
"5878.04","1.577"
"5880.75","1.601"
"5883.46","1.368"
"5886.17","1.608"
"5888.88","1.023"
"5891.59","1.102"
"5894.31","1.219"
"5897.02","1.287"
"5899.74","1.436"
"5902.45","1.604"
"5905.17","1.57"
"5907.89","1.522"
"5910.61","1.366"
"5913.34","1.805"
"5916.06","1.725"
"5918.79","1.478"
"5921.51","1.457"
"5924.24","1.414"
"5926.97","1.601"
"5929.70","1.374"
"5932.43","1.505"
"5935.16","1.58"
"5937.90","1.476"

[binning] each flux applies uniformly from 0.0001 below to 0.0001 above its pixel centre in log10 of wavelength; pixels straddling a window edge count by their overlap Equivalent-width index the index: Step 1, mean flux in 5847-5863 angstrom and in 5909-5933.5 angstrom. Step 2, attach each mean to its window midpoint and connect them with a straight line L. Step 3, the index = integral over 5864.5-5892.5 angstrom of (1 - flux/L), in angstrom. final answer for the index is 0.7 angstrom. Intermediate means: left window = 1.55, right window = 1.52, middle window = 1.5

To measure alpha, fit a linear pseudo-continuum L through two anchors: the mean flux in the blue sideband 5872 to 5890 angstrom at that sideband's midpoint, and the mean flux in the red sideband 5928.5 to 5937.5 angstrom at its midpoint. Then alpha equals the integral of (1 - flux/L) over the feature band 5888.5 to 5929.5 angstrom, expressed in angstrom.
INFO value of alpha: 1.2 angstrom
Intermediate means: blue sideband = 1.5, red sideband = 1.49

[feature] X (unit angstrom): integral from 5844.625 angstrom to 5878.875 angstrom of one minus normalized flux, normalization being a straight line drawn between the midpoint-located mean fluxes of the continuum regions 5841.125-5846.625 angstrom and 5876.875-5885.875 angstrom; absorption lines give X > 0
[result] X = 0.80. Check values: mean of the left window 1.74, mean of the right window 1.52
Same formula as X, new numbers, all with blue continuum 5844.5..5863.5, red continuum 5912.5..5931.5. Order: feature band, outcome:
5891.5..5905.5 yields 1.5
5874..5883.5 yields -0.3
